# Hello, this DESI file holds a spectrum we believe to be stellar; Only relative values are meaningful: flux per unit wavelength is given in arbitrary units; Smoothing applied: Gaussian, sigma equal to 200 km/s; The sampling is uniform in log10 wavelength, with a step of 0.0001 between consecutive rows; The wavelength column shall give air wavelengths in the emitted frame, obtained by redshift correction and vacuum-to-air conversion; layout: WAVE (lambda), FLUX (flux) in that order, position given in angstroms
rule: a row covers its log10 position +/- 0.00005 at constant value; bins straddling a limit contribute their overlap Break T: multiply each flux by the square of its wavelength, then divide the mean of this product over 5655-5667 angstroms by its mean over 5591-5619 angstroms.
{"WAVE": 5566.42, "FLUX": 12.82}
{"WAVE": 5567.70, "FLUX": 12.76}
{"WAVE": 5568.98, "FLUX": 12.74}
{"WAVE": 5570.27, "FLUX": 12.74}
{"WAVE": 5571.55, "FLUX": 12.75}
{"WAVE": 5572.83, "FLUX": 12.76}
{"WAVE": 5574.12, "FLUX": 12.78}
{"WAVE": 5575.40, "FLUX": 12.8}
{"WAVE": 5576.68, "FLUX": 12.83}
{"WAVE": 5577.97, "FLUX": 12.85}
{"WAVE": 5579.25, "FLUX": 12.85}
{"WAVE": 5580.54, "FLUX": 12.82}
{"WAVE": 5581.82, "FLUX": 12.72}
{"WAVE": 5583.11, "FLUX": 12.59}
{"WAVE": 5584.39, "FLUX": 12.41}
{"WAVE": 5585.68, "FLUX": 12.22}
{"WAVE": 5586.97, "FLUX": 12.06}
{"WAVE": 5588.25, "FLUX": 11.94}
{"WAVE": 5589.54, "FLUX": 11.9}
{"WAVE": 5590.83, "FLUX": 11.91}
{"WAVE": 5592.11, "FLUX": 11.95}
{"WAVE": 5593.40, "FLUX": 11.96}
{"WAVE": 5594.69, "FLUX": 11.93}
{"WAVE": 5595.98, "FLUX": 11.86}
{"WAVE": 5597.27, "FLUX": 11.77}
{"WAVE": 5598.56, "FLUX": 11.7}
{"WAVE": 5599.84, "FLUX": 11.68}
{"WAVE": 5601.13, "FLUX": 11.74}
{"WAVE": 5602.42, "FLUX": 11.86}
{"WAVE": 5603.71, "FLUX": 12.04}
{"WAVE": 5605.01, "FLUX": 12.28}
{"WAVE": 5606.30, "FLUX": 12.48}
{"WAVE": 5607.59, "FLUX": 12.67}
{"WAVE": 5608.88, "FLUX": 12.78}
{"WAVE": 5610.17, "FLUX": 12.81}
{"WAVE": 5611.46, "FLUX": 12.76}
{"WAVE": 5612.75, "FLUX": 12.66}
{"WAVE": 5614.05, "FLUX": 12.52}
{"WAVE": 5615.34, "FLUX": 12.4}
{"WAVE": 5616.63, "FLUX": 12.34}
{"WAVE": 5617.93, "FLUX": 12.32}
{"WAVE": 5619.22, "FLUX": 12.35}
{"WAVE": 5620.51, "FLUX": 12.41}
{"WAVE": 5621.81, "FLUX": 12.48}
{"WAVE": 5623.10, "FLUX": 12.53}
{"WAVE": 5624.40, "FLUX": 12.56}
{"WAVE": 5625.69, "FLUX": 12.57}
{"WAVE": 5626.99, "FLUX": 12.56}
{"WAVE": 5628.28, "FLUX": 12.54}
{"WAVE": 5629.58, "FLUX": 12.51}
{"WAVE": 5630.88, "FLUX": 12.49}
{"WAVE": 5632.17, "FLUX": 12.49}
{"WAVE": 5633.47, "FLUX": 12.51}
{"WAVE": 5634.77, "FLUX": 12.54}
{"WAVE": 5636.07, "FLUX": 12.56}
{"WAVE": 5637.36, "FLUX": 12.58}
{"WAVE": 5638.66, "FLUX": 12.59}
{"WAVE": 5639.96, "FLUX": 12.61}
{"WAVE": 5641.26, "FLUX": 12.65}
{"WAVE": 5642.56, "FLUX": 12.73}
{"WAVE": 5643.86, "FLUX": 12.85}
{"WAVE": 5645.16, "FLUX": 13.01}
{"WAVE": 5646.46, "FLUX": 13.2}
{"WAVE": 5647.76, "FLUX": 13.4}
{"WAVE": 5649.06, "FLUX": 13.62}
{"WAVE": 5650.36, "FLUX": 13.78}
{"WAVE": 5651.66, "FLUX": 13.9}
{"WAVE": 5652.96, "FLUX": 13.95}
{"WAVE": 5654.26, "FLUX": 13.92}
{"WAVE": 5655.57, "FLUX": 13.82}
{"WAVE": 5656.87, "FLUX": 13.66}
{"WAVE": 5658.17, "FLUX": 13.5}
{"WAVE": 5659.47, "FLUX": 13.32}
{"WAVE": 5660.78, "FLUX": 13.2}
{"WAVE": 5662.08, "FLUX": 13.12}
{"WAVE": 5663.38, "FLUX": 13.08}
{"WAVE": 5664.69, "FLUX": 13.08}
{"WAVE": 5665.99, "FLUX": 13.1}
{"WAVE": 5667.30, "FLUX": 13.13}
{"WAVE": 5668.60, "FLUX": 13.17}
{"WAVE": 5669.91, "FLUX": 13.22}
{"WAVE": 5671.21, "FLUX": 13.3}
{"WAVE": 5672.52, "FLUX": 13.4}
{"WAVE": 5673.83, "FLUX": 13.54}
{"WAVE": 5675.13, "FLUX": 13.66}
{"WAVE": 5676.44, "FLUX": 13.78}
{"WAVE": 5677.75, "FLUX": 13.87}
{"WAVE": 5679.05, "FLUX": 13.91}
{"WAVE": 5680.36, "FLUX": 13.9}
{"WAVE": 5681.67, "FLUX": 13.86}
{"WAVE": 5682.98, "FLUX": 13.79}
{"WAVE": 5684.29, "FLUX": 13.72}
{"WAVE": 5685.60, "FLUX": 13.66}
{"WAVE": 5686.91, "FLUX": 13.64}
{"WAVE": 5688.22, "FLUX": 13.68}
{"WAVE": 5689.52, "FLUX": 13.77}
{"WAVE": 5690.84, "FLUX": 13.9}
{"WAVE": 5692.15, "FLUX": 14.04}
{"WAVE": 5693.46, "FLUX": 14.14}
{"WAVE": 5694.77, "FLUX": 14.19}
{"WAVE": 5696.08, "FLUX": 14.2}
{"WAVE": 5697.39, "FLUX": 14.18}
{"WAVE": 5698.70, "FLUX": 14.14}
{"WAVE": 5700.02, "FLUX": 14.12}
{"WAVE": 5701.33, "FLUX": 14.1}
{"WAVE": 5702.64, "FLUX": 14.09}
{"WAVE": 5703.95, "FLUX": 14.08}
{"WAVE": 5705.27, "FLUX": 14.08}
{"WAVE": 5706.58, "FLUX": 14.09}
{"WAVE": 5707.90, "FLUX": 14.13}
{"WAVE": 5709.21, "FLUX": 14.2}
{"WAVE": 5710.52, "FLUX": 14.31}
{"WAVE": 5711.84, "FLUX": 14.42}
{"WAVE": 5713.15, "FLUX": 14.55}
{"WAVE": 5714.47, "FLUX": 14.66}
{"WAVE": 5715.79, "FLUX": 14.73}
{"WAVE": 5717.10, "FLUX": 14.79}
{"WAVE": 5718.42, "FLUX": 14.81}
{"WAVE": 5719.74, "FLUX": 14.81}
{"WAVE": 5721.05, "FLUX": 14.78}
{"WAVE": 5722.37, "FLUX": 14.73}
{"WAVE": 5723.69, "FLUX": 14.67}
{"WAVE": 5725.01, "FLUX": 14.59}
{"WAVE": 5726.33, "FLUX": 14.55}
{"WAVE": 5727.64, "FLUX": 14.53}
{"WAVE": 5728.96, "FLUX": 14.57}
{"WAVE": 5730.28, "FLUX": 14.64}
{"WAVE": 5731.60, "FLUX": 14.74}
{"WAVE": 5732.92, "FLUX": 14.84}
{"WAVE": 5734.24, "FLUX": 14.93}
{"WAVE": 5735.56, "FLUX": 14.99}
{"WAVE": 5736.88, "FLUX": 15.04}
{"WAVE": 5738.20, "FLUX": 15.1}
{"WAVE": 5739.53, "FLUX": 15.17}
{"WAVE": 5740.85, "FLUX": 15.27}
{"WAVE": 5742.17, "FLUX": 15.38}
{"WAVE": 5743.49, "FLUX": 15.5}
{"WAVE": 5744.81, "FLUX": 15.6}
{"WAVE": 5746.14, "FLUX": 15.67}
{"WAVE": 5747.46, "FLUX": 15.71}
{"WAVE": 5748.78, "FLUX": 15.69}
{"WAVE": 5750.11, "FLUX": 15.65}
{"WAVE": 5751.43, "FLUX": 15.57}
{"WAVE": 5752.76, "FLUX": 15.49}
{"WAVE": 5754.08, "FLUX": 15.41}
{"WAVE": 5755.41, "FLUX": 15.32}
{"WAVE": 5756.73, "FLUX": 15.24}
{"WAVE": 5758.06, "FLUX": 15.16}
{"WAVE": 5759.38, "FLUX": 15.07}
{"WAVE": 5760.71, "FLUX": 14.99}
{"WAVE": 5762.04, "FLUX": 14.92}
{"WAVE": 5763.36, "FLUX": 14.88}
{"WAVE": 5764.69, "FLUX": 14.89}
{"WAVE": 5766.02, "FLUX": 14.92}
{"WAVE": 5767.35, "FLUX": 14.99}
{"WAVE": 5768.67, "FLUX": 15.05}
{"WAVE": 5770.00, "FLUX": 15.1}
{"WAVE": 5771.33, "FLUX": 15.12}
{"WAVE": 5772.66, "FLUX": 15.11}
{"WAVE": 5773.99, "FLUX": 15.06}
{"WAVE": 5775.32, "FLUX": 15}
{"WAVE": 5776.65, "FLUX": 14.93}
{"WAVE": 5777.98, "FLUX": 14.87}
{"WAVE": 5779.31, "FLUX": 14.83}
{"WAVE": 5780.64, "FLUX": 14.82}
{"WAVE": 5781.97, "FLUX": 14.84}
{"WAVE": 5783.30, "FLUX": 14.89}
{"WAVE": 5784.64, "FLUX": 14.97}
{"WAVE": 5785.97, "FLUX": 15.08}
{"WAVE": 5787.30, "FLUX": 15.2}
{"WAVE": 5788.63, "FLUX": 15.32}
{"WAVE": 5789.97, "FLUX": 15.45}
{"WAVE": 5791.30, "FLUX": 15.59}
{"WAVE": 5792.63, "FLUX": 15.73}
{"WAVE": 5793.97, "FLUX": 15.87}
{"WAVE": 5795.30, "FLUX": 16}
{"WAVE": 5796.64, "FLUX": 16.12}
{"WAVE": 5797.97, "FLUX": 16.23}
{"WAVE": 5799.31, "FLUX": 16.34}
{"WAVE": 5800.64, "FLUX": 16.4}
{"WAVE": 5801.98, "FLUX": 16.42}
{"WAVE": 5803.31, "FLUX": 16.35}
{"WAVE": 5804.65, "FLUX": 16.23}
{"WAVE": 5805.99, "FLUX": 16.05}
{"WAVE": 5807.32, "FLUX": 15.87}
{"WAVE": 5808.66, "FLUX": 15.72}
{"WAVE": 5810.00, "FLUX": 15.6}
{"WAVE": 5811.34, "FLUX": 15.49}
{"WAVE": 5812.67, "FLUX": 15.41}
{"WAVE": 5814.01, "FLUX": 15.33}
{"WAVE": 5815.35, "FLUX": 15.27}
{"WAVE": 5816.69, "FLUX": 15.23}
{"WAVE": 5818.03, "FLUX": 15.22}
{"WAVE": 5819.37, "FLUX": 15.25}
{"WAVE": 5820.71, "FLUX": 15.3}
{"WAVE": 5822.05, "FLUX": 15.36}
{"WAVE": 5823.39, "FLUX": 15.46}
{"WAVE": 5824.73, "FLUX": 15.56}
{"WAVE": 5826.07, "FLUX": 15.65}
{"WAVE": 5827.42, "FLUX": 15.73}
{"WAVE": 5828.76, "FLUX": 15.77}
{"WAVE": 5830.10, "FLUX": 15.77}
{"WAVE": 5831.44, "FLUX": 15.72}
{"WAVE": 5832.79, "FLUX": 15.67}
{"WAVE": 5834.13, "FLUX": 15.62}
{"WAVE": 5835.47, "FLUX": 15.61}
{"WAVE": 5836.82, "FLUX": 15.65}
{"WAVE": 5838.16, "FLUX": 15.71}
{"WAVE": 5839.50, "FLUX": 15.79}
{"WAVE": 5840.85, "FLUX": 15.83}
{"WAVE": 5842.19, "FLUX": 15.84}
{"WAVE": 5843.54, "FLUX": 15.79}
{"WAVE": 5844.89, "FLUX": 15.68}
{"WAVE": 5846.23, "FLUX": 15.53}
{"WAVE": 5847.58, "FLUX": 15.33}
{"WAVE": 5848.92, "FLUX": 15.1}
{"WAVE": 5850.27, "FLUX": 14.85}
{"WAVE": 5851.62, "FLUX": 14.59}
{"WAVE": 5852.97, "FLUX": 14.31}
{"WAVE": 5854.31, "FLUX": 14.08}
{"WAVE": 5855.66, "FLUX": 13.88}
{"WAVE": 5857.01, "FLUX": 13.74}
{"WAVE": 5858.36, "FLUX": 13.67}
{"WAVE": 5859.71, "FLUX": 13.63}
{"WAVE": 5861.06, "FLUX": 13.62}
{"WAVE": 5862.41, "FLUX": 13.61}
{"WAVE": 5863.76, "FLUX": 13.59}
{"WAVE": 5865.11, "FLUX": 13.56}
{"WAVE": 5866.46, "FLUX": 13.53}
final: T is 1.1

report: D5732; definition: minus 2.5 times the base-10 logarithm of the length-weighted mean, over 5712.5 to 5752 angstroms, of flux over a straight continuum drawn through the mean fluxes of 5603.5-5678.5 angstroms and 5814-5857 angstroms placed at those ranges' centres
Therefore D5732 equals -0.07 mag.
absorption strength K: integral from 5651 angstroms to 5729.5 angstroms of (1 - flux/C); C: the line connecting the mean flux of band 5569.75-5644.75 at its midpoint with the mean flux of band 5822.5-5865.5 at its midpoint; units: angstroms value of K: -3.7 angstroms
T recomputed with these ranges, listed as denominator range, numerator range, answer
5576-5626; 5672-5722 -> 1.18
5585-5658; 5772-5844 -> 1.32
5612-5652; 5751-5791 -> 1.25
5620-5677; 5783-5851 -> 1.27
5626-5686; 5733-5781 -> 1.19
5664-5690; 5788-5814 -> 1.22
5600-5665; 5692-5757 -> 1.19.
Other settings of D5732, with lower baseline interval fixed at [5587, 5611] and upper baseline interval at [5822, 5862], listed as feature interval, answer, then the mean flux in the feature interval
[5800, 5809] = -0.106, 16.2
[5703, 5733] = -0.073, 14.5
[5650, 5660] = -0.079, 13.7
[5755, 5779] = -0.062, 15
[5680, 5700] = -0.056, 13.9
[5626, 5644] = -0.004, 12.6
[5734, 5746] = -0.104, 15.2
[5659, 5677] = -0.028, 13.3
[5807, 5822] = -0.045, 15.4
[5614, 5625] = -0.008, 12.4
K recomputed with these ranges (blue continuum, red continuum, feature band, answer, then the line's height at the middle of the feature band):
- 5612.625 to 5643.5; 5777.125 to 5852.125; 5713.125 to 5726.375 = -0.7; 14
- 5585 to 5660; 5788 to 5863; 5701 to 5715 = -0.5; 13.8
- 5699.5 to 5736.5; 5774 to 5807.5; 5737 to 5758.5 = -0.7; 15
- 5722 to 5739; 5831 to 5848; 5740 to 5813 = -1.3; 15.1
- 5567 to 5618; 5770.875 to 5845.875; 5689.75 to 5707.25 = -0.2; 13.9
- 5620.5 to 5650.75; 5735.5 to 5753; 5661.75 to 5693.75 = 0.5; 13.8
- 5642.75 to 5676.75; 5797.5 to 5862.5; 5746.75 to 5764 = -1.0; 14.5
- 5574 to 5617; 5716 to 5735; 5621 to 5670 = 0.9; 13.2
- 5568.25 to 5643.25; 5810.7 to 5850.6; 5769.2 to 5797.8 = -0.7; 14.9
